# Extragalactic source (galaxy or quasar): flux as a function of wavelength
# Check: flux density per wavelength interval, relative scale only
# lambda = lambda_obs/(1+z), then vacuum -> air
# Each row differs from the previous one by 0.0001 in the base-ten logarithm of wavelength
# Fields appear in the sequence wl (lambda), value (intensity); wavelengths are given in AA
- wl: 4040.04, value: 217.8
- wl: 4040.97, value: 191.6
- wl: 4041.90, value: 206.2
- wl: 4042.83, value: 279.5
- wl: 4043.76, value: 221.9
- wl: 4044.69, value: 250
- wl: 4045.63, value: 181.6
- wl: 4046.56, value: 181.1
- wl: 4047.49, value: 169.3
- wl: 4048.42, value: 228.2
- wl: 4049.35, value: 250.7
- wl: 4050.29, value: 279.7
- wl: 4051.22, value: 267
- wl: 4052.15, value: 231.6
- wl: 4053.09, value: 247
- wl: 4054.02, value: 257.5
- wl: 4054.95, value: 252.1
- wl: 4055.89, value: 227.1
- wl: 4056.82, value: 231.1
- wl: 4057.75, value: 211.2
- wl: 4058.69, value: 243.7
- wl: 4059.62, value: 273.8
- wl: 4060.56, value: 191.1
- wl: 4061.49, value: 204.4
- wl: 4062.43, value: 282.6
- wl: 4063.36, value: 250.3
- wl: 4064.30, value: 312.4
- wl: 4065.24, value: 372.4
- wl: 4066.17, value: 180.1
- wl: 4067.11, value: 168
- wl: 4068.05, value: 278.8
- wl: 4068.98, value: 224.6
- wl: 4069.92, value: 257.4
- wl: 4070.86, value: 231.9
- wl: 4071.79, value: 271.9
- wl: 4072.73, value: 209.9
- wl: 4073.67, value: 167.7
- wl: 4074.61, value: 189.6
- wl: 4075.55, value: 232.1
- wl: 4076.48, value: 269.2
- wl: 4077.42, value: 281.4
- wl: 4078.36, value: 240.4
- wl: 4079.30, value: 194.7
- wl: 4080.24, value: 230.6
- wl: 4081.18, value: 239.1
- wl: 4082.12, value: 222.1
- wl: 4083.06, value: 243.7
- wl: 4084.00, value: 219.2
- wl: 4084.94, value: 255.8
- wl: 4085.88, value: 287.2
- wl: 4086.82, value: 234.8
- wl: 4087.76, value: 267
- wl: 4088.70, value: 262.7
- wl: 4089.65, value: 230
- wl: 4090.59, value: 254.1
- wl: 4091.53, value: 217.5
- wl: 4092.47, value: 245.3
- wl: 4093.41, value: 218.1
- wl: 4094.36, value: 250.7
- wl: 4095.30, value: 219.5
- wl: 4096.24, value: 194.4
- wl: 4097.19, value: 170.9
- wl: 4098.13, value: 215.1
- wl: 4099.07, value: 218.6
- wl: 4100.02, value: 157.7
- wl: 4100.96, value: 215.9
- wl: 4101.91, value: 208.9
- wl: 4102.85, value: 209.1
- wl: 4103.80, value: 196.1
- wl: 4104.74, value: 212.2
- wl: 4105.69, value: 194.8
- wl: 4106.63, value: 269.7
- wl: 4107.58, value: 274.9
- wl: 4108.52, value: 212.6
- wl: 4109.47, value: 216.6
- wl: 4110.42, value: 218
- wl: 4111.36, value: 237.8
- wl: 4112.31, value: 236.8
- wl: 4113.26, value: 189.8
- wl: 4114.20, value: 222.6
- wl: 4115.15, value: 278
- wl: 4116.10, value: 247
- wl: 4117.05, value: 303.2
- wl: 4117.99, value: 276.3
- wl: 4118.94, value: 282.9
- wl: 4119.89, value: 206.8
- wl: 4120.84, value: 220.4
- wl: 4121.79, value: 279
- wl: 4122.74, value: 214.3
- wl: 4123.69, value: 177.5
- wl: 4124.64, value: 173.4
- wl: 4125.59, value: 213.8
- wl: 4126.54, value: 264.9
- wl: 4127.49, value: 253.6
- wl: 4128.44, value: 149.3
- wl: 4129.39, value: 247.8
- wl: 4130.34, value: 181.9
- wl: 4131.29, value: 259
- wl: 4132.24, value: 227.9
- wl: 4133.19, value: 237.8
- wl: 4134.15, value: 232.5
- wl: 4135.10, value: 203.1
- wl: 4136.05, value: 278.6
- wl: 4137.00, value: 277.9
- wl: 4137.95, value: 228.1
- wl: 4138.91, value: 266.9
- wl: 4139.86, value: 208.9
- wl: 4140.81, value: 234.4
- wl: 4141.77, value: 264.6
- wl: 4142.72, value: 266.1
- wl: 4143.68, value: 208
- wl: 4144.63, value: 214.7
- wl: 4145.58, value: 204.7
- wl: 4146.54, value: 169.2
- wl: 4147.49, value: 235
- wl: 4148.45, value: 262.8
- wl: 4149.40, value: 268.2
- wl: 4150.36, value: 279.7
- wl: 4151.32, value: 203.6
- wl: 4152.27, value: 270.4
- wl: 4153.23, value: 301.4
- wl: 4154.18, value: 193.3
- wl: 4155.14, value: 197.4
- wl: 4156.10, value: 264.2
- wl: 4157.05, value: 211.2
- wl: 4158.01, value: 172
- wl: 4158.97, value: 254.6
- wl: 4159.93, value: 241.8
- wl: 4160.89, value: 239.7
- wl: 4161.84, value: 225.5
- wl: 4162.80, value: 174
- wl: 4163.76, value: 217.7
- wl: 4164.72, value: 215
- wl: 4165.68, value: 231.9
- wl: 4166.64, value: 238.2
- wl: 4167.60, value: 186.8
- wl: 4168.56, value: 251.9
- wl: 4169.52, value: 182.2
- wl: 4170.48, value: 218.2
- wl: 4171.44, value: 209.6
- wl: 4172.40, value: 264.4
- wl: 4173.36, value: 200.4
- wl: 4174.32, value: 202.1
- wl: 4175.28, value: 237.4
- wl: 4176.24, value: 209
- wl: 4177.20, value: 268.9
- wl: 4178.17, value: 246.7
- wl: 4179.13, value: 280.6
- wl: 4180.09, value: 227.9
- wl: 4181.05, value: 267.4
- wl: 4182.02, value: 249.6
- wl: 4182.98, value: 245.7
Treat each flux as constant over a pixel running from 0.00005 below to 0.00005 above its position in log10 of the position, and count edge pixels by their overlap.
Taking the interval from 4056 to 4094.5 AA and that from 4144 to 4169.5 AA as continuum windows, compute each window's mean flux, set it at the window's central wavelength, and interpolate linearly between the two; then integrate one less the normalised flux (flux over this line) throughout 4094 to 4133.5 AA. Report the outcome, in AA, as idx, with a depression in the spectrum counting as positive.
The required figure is 1.55 AA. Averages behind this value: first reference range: 240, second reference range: 227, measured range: 225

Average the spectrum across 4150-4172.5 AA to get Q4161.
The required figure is 226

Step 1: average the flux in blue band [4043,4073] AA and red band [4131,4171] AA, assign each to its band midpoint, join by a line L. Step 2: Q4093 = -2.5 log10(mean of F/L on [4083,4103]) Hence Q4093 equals 0.04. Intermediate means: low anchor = 239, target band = 227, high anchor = 231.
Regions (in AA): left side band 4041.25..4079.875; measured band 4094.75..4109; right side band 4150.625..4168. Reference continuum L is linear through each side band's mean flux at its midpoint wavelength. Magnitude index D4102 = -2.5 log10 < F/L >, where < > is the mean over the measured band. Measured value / 0.10 mag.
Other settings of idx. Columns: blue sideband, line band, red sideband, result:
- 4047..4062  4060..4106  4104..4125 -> 0.7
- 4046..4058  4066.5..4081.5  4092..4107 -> -0.4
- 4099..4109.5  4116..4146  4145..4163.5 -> -1.5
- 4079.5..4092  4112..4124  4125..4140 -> -0.3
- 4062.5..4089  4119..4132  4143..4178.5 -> 0.7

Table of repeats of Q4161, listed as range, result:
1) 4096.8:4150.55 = 229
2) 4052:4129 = 233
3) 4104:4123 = 239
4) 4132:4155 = 239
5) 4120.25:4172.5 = 228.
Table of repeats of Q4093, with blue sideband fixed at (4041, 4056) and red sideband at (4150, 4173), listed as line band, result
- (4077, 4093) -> -0.06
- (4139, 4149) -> -0.01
